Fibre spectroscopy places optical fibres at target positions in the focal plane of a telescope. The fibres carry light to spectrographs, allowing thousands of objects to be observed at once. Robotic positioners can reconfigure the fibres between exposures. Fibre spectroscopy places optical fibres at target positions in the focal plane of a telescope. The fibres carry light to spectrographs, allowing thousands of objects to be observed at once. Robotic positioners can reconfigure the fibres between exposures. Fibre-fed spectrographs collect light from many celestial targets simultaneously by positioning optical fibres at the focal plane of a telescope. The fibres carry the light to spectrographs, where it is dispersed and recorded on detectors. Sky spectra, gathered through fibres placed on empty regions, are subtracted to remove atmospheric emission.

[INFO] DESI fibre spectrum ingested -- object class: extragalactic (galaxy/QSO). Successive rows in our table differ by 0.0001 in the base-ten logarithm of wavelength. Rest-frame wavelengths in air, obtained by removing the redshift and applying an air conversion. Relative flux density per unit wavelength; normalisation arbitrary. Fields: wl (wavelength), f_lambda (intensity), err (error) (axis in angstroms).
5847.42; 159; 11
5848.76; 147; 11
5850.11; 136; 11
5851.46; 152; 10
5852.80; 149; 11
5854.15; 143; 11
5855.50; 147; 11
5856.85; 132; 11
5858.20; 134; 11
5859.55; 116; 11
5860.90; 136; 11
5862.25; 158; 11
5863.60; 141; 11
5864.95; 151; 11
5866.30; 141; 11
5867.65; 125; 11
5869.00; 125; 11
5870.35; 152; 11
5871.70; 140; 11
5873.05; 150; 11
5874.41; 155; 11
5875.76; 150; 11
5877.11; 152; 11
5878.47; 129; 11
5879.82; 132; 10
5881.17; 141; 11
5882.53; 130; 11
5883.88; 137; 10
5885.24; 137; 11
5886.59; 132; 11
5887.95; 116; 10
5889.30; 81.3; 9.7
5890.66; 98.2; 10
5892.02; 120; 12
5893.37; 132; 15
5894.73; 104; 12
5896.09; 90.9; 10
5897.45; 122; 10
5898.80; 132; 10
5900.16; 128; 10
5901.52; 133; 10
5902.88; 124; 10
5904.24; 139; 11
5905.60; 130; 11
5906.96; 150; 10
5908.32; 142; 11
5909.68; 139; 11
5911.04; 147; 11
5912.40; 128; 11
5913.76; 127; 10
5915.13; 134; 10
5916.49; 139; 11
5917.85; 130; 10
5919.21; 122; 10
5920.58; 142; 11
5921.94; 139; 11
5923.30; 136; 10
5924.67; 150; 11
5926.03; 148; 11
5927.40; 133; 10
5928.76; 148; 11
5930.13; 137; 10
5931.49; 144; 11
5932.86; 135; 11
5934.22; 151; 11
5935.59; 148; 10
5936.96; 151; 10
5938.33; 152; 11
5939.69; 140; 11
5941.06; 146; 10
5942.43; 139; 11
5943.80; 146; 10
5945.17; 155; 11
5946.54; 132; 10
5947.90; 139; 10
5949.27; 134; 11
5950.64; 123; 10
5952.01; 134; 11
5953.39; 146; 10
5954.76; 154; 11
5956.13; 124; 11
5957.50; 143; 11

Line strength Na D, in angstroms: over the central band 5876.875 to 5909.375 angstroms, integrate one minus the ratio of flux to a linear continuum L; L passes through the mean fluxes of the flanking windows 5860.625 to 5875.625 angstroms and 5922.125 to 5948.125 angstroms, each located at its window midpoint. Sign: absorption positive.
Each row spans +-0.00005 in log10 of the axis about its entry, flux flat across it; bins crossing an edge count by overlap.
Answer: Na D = 4.0 angstroms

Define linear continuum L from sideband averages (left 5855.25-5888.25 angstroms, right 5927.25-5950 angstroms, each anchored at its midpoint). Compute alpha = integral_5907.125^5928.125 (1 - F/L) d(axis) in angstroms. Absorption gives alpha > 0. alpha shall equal 0.6 angstroms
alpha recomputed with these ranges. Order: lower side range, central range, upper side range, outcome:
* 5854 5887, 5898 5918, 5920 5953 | 0.84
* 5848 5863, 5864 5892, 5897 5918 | 0.95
